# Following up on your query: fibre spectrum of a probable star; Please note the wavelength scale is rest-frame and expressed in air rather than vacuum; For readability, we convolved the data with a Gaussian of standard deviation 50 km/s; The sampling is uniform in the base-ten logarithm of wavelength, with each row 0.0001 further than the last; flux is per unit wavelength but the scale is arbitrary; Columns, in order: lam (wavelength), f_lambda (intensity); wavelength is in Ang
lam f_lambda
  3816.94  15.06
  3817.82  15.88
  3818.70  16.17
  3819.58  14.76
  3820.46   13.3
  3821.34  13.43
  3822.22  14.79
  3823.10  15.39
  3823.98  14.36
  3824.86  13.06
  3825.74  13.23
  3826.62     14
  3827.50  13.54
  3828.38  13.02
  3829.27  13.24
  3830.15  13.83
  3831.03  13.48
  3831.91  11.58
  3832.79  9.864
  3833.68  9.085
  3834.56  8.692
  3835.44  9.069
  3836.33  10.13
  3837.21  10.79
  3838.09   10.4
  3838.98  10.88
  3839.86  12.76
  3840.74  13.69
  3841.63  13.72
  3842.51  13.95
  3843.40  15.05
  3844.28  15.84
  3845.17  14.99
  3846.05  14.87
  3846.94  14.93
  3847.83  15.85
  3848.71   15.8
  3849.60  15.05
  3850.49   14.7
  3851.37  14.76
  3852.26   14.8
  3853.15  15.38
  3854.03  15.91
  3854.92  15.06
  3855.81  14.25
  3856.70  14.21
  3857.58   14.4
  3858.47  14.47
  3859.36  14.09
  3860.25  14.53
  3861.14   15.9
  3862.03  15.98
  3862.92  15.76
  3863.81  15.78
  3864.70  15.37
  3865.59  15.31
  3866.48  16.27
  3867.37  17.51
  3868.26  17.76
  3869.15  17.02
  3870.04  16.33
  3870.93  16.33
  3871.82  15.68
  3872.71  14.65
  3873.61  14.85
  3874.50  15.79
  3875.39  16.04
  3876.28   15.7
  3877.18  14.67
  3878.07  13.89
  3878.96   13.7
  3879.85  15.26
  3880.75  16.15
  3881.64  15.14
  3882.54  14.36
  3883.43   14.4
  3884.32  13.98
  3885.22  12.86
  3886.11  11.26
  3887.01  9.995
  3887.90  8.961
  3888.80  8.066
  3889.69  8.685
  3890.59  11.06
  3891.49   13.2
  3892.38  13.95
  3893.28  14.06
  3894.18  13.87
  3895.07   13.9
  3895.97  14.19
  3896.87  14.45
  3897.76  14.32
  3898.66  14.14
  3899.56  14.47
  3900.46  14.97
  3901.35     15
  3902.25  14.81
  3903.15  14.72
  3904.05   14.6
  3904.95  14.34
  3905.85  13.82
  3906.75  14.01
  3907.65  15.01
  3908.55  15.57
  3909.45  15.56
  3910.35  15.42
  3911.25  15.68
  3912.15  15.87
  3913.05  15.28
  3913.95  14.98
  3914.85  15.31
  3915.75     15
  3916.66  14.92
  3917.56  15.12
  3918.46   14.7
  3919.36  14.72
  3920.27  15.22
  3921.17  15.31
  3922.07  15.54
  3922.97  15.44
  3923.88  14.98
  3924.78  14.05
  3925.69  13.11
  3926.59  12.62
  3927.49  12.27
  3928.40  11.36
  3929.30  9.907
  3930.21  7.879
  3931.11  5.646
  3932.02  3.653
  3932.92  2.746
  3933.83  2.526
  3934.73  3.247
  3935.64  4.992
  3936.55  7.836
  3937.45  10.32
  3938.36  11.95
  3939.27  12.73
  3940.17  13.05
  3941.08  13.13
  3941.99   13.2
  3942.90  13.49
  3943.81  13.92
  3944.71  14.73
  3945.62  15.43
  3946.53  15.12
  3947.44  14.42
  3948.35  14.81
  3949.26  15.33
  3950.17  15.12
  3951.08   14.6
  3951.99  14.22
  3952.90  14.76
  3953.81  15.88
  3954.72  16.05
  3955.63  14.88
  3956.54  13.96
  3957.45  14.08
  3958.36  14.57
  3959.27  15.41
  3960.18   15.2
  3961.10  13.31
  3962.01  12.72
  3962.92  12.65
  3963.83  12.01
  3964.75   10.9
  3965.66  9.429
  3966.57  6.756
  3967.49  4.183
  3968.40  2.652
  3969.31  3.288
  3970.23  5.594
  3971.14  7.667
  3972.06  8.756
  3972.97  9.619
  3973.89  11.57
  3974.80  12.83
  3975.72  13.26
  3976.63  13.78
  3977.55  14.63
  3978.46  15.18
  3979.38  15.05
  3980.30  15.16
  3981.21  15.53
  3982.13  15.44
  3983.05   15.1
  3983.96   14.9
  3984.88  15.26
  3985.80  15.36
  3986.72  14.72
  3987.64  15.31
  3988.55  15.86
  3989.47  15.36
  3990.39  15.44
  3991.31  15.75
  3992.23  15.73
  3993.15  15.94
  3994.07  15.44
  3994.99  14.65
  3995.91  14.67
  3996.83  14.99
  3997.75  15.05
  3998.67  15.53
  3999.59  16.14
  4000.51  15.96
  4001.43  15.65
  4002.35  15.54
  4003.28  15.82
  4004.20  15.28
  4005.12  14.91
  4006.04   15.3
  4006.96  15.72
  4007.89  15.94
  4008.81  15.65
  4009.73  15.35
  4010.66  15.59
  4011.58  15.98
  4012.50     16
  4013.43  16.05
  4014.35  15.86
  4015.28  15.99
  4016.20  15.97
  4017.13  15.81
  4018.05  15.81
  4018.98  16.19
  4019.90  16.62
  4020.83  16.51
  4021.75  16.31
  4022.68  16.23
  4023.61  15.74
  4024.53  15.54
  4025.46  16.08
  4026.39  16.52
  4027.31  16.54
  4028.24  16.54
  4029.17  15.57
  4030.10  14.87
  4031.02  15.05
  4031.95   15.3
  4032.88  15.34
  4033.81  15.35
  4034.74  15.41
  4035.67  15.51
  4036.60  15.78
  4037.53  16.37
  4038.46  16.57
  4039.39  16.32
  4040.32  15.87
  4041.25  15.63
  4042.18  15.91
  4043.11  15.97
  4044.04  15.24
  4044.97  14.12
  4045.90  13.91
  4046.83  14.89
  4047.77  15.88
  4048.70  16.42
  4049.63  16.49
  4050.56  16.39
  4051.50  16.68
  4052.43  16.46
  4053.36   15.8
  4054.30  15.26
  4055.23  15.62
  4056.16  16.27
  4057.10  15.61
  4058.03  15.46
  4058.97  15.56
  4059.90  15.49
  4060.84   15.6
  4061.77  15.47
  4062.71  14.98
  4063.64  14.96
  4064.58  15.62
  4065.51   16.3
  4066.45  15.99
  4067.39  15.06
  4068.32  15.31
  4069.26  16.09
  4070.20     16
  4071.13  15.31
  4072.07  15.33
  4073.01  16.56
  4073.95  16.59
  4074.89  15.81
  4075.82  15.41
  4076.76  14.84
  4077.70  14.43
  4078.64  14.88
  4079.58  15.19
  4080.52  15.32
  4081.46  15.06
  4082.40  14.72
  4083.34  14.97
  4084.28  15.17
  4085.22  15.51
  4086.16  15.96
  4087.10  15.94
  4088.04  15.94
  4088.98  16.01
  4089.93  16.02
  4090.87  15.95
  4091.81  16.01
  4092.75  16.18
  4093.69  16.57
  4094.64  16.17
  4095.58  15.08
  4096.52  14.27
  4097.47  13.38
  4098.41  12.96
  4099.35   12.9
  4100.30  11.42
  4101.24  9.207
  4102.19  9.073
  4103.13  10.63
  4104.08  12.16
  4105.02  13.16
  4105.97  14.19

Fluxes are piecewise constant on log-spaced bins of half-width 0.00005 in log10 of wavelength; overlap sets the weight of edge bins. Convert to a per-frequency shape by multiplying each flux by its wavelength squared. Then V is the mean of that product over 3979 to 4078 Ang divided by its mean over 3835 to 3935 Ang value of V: 1.22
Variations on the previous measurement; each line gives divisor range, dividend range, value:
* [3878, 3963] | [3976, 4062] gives 1.24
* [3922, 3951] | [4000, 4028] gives 1.45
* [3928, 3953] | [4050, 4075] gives 1.52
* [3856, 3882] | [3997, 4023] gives 1.10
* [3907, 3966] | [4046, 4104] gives 1.25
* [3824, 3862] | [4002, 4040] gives 1.28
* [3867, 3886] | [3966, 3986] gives 0.79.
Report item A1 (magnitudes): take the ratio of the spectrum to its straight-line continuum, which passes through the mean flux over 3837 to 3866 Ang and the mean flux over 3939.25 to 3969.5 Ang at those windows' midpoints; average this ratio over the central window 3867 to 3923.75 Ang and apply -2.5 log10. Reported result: -0.05 mag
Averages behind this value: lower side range 14.6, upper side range 12.9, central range 14.5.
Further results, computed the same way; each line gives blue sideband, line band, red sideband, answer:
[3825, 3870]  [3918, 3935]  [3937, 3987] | 0.21 mag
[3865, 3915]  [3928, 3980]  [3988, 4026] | 0.31 mag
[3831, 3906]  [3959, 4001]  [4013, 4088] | 0.16 mag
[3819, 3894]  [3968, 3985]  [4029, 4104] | 0.23 mag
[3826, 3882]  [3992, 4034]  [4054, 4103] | -0.06 mag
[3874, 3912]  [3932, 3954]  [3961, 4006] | 0.15 mag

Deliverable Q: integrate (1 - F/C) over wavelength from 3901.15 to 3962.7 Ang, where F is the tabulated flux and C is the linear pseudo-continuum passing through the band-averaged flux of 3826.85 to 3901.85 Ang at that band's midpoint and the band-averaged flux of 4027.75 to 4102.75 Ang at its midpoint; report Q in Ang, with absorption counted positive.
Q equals 5.1 Ang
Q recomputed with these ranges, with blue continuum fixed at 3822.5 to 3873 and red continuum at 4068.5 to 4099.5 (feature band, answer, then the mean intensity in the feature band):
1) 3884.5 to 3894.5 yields 2.0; 11.5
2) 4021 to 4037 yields -0.7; 15.8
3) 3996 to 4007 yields -0.4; 15.5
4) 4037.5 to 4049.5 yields -0.4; 15.6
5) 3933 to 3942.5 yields 3.6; 9.06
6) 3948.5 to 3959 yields -0.1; 14.9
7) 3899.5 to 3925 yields -0.9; 15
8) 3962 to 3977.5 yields 5.7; 9.32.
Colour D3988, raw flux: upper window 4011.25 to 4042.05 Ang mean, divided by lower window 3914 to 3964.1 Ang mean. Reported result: 1.2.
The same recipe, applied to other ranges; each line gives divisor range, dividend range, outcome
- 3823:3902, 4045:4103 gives 1.09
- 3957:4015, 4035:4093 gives 1.14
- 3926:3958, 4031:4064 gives 1.33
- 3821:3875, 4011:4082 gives 1.11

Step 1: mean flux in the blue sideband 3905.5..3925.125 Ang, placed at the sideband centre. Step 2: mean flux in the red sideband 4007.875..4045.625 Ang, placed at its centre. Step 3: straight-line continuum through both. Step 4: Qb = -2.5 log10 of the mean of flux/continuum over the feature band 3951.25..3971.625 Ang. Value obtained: 0.32 mag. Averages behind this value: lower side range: 15.1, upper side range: 15.8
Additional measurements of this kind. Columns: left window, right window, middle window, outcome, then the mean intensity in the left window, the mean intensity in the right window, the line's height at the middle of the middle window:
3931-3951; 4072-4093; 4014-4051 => -0.14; 11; 15.6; 13.9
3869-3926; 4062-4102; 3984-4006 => -0.05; 14.3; 15.1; 14.7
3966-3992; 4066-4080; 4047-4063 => -0.07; 12.3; 15.5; 14.9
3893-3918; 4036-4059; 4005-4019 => -0.02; 14.8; 15.8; 15.5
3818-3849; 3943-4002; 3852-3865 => -0.14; 13.2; 13.6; 13.3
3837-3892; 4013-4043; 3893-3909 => 0.02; 14.3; 15.9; 14.7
